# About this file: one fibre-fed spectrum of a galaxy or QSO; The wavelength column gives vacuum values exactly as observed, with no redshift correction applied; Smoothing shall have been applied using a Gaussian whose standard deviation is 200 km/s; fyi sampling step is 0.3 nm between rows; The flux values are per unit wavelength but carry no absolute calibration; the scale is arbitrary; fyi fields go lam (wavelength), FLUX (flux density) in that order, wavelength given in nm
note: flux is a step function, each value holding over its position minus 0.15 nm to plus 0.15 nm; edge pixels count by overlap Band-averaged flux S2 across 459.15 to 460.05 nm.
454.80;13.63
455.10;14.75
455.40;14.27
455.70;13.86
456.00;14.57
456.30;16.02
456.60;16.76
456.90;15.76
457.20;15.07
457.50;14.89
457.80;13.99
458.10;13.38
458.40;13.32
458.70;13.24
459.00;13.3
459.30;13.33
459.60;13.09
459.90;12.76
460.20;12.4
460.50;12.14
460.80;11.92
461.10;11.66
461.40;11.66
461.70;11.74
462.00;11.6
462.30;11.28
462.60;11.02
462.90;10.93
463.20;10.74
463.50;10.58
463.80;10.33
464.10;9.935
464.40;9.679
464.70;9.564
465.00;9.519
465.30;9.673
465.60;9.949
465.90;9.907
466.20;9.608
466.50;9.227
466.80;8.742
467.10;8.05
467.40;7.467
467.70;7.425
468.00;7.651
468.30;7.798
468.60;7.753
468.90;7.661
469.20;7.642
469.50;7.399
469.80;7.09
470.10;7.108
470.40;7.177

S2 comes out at 13.1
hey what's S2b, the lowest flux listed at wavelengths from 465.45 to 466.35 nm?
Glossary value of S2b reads 9.608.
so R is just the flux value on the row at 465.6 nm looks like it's 9.949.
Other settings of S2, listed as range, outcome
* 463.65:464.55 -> 9.98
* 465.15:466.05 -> 9.84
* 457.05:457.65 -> 15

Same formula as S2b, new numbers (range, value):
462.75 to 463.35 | 10.74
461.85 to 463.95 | 10.33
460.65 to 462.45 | 11.28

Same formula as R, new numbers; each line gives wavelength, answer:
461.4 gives 11.66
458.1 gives 13.38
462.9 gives 10.93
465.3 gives 9.673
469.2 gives 7.642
